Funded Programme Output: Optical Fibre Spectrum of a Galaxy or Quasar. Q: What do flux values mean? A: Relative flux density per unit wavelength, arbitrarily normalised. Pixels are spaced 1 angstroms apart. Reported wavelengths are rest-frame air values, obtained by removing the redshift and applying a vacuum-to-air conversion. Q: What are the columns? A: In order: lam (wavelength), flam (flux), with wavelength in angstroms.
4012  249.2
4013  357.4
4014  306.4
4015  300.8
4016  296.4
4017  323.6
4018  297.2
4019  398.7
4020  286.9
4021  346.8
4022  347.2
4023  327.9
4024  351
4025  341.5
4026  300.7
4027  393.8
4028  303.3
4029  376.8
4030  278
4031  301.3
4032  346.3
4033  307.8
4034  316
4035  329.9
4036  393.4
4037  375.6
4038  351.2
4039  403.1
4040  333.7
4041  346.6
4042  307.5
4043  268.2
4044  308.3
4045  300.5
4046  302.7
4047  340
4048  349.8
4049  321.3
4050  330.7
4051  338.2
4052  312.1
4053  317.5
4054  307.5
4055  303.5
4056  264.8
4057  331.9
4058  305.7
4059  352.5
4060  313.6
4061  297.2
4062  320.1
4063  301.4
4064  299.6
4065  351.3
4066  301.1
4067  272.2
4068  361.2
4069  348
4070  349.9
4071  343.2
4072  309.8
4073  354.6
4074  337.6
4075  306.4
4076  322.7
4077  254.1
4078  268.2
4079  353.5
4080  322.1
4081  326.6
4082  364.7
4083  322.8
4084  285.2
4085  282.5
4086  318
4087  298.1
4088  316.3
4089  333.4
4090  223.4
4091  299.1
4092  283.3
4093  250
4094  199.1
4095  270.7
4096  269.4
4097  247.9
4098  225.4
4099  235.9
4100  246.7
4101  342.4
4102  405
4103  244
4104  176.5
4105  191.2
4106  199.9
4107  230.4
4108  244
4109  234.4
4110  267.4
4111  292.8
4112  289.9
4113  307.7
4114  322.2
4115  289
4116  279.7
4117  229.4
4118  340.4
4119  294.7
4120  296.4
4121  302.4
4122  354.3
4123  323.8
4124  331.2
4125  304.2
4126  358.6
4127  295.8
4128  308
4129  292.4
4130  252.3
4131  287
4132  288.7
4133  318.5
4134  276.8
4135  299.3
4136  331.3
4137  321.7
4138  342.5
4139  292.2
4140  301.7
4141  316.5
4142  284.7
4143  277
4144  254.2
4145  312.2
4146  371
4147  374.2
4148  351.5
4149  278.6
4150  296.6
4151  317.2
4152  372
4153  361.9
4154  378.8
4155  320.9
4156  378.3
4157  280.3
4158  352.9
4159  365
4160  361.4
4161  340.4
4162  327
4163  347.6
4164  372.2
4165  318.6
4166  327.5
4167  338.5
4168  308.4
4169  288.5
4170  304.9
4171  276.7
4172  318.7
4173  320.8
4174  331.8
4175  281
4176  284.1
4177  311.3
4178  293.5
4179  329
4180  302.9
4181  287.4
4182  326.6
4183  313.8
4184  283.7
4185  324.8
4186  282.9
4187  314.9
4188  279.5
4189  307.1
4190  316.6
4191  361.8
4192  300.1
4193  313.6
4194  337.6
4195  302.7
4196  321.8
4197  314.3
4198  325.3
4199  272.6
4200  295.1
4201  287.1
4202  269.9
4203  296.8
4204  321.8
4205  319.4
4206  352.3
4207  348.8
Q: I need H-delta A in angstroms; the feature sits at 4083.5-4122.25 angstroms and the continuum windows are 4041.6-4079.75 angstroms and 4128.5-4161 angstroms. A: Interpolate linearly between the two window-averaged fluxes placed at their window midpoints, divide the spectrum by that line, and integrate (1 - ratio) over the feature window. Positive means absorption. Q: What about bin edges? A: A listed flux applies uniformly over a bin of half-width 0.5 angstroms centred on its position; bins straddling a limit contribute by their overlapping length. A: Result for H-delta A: 5.32 angstroms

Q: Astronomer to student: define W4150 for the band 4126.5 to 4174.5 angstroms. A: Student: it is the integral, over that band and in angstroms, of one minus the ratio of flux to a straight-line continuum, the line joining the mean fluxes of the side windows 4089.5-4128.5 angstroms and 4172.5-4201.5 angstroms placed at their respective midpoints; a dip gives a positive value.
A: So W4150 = -4.25 angstroms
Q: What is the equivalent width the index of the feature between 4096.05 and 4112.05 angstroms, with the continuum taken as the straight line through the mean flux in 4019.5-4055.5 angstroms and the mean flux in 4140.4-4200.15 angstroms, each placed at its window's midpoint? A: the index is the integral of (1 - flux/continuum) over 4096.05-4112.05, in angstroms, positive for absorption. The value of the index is 3.5 angstroms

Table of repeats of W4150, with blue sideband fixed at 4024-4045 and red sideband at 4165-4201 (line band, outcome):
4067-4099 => 2.5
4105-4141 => 2.9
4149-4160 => -1.0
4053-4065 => 0.7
